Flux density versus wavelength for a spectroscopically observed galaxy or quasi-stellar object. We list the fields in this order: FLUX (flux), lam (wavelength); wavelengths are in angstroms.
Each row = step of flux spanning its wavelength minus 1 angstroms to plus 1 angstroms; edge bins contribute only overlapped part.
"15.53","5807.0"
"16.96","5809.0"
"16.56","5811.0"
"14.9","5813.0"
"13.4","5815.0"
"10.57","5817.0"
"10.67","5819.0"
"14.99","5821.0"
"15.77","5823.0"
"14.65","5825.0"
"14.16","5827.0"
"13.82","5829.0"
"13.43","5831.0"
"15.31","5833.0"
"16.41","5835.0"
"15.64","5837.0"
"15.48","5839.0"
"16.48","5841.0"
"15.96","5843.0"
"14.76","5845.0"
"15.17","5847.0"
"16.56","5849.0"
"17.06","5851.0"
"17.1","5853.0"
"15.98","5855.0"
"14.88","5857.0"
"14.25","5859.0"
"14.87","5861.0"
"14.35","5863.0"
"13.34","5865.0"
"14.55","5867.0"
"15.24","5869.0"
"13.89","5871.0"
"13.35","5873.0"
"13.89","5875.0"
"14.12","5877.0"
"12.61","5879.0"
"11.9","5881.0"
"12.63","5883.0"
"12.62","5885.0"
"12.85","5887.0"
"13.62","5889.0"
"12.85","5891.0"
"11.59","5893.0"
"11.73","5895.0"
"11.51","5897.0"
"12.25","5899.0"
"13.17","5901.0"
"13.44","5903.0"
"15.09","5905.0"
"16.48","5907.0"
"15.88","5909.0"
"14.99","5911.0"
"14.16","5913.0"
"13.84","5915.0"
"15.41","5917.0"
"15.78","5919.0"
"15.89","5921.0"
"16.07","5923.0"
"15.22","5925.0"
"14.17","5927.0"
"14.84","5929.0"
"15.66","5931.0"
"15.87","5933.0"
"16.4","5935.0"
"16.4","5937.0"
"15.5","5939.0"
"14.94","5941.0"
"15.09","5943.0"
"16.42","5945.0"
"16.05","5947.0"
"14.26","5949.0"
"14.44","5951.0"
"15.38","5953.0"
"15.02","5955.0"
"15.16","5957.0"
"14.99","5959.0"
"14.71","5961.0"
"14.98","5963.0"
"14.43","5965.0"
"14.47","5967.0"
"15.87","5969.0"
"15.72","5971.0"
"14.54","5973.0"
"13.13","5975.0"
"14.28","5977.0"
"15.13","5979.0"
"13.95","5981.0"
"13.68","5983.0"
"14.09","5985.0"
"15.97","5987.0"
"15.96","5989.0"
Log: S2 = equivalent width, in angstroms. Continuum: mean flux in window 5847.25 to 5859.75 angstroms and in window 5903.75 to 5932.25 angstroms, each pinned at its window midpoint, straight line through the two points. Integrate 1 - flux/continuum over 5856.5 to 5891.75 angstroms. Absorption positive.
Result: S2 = 4.7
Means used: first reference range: 16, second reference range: 15.2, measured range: 13.6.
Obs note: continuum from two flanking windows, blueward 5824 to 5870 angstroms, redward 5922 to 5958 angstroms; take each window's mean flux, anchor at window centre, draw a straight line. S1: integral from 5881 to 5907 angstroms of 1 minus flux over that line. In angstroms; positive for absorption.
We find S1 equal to 4.1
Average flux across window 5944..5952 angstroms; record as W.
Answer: 15.3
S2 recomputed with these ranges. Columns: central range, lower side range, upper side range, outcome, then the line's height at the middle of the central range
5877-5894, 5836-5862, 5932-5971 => 3.2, 15.6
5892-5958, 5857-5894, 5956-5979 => -2.8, 14.2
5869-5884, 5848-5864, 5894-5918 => 1.6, 15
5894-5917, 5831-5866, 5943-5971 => 2.0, 15.3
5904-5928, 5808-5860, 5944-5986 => -0.6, 14.9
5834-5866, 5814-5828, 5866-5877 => -3.8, 13.9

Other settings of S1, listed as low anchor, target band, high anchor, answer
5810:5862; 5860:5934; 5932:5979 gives 4.92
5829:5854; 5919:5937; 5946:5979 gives -0.58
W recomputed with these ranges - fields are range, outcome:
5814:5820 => 11.5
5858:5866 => 14.2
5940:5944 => 15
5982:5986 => 13.9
